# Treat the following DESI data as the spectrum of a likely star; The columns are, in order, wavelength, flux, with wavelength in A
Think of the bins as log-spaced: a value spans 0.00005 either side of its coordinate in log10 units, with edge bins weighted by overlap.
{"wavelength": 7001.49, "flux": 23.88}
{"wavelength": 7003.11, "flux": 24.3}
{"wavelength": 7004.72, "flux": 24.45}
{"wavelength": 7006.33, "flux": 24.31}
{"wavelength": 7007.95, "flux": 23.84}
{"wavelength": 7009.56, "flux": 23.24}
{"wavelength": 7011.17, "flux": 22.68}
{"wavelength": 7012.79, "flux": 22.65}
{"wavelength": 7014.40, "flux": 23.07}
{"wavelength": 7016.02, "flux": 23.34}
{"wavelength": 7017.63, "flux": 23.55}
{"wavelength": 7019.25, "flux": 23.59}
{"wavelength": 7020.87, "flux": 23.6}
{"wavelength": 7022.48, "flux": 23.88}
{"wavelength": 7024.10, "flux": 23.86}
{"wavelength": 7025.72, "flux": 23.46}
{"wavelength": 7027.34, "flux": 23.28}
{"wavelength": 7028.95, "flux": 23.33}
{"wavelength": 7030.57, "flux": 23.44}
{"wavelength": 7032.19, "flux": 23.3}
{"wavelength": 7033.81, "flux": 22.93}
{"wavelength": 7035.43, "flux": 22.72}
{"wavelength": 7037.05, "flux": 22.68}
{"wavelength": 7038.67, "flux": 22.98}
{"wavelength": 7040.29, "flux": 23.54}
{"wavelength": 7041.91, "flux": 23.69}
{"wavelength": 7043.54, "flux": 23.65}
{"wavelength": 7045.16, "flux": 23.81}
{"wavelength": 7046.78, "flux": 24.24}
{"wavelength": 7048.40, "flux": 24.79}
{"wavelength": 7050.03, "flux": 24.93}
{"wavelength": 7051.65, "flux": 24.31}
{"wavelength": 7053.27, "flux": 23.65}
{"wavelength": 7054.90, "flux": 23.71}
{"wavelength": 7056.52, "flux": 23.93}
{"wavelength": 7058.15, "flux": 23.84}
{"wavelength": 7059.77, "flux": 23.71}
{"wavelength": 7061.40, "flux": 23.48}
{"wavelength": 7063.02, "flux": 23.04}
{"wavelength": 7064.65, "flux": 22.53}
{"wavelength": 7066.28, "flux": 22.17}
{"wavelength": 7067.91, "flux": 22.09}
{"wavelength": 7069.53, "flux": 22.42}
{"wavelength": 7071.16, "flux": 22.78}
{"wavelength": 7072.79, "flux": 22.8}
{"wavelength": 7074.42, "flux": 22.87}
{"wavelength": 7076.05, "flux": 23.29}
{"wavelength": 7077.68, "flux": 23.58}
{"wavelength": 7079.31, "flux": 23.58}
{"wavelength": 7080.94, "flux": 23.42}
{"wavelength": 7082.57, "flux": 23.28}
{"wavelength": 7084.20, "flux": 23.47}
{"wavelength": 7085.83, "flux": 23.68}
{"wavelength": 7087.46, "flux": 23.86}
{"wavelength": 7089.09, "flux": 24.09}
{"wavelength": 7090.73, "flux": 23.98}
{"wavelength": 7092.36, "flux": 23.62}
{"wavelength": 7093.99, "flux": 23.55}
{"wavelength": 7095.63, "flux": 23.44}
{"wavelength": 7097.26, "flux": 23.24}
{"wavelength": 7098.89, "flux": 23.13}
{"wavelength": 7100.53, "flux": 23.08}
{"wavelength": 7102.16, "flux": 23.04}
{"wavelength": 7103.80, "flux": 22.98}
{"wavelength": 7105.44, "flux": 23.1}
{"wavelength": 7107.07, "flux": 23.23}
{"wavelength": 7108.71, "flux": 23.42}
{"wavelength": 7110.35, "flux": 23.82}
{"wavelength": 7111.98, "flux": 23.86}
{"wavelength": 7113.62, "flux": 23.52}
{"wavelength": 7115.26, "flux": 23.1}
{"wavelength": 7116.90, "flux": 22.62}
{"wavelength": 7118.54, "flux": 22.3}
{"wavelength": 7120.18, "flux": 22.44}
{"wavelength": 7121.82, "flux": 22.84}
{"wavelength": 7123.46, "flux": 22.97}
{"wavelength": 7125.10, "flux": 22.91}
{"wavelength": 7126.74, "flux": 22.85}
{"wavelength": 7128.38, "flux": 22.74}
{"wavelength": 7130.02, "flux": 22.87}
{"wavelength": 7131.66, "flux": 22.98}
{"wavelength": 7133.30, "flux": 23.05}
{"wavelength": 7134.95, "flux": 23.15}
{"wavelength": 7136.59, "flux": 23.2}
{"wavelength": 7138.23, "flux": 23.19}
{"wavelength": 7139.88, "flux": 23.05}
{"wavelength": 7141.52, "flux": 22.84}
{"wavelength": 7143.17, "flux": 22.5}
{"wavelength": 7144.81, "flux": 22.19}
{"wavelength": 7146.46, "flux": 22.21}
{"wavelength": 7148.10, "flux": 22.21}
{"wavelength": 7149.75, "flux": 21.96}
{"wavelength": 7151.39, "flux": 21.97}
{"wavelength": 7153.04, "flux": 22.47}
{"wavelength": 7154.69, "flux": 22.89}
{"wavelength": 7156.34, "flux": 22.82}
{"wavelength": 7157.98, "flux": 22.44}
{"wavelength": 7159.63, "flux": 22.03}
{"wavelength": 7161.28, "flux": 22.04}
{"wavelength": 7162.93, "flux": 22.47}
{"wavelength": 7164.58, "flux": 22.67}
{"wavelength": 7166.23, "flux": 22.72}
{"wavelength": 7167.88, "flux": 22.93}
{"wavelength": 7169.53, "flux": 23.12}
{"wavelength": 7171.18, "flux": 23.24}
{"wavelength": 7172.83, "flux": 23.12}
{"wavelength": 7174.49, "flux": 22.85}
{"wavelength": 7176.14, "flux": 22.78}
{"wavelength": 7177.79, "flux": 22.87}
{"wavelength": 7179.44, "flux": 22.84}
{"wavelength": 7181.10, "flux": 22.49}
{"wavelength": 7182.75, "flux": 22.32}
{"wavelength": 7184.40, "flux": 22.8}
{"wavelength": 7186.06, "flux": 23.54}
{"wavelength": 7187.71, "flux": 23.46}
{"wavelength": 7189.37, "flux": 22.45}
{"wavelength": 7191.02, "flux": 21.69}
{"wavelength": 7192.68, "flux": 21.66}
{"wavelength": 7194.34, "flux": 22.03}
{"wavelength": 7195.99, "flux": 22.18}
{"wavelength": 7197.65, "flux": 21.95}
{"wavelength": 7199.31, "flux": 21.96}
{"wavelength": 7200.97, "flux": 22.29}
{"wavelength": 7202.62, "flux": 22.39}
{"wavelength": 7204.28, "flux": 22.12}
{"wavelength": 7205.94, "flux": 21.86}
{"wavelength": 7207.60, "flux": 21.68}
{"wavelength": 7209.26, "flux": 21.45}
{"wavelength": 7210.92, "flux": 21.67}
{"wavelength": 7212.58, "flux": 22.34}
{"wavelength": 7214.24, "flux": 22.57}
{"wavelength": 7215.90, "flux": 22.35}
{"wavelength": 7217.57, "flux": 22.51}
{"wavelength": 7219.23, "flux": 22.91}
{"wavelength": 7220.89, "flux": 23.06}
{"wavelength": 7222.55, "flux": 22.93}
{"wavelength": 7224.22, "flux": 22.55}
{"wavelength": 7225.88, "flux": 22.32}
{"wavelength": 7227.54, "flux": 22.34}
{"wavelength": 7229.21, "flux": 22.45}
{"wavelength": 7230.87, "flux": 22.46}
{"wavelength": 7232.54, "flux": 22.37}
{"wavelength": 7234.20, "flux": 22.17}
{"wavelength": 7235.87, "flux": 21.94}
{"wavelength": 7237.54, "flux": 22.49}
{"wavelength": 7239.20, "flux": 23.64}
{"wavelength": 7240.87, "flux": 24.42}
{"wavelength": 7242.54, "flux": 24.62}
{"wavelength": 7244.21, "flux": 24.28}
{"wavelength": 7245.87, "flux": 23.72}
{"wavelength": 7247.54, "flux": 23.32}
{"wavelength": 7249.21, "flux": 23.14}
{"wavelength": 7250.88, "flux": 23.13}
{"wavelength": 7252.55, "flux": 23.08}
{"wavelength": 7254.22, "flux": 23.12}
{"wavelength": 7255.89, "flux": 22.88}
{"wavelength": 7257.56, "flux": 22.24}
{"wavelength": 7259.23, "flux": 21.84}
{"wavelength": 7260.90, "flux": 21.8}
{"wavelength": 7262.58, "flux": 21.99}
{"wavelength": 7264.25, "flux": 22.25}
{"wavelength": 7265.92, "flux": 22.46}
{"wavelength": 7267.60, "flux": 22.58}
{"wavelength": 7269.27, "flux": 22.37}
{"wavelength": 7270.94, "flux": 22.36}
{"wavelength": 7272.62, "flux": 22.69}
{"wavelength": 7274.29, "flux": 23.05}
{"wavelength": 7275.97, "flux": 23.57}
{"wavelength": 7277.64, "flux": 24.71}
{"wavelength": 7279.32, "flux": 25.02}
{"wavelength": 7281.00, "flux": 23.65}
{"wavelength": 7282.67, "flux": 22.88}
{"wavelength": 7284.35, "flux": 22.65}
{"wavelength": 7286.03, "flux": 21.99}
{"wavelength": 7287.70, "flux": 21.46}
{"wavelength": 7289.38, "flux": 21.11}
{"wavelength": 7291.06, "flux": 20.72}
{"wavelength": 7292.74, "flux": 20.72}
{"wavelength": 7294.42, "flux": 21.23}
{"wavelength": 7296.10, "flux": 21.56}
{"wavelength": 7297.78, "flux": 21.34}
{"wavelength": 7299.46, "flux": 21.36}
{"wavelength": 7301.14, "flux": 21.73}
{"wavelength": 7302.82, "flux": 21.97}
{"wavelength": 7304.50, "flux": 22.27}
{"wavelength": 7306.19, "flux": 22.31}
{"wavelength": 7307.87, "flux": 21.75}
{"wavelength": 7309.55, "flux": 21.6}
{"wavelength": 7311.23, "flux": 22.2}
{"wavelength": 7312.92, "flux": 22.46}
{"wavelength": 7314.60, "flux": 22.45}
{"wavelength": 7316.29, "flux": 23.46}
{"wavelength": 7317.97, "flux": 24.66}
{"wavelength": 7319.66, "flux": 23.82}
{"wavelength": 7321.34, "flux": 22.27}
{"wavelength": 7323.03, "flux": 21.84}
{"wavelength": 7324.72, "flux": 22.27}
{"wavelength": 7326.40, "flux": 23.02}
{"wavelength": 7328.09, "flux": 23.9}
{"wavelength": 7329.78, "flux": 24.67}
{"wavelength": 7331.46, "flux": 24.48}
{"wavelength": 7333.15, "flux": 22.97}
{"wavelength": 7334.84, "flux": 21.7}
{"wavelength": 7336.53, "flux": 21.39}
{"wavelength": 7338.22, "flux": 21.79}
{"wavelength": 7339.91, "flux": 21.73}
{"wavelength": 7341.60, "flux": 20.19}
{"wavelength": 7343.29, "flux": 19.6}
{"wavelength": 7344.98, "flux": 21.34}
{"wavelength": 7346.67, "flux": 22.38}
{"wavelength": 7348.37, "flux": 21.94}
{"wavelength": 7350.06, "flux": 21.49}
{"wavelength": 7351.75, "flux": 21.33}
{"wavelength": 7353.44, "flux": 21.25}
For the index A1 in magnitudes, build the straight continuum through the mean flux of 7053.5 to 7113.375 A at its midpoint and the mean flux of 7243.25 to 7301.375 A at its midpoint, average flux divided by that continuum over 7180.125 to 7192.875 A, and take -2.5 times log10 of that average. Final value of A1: 0.014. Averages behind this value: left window 23.3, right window 22.5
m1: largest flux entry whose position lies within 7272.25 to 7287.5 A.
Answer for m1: 25.02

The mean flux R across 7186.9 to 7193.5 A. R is 22.3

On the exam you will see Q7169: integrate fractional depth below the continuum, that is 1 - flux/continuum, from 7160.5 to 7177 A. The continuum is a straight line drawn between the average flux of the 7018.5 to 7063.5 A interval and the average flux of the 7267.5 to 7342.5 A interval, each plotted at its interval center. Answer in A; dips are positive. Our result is 0.2 A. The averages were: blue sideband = 23.6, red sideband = 22.4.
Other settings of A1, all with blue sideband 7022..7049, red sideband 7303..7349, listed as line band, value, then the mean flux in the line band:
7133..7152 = 0.022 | 22.6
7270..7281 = -0.046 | 23.6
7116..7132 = 0.019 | 22.8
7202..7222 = 0.027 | 22.2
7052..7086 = 0.007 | 23.2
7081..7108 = -0.007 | 23.4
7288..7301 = 0.065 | 21.2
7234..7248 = -0.035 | 23.5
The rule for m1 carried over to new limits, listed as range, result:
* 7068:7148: 24.09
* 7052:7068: 23.93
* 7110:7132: 23.86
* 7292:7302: 21.73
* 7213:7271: 24.62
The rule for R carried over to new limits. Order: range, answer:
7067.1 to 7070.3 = 22.3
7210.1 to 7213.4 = 22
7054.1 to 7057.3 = 23.9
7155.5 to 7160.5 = 22.4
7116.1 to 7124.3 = 22.6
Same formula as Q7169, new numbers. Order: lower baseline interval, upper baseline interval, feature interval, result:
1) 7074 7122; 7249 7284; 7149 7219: 2.0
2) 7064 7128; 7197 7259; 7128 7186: 0.6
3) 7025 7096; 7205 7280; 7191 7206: 0.6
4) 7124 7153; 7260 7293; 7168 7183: -0.1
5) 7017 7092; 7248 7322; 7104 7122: 0.1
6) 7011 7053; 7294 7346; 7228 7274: -0.5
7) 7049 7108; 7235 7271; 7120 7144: 0.3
